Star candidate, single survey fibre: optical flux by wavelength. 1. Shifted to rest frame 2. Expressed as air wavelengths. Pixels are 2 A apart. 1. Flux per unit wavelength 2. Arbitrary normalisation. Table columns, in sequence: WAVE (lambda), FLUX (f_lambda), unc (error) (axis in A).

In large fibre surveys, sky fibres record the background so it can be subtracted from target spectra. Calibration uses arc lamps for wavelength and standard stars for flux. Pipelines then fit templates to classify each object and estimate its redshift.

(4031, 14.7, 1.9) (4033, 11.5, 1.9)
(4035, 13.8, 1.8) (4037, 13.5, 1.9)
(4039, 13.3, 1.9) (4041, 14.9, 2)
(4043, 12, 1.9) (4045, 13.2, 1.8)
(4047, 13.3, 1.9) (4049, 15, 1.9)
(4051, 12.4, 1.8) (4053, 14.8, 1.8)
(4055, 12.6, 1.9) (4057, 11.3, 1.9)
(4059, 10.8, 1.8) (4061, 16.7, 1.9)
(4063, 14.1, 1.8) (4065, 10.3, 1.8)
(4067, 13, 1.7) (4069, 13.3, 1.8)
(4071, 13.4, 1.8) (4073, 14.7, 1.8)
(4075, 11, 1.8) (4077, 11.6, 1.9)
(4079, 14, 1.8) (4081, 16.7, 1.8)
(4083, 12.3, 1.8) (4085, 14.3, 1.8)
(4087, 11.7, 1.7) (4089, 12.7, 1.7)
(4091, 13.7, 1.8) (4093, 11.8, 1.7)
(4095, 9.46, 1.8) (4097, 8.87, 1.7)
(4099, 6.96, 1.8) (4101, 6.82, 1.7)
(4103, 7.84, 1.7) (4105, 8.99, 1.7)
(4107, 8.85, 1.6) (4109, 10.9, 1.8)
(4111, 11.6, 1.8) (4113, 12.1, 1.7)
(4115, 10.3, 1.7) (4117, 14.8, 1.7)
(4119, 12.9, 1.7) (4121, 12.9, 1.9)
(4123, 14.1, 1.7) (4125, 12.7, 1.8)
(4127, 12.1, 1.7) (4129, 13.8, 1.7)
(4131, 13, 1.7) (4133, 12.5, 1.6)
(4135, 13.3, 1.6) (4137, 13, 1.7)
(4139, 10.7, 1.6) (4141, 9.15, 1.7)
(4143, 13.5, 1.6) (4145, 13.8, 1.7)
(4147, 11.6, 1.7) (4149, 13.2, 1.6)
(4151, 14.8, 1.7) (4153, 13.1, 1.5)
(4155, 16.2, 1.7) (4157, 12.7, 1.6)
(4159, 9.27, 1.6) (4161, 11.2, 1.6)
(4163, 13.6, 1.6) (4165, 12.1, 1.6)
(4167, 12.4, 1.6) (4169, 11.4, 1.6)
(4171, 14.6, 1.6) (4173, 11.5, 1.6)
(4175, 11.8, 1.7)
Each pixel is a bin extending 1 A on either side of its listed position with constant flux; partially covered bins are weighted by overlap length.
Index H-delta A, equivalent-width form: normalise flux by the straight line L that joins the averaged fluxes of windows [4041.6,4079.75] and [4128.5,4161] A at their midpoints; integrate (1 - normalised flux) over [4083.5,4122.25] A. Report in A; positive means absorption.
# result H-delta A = 5.70 A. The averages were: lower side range 13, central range 11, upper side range 12.7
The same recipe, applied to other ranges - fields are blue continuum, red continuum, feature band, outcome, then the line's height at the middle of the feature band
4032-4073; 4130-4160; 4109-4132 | 0.2 A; 12.8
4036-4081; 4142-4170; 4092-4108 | 5.3 A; 13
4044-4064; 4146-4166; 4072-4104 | 4.1 A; 13.2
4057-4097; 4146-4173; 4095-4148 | 5.7 A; 12.8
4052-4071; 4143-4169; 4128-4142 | 0.7 A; 12.8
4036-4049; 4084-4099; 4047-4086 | -2.5 A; 12.5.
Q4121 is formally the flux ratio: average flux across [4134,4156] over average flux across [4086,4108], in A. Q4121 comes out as 1.32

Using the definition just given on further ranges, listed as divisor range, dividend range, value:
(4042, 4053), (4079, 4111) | 0.82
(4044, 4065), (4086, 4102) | 0.77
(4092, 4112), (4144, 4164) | 1.41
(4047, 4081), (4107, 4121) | 0.91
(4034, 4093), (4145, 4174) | 0.96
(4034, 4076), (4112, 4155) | 0.97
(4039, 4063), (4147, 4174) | 0.95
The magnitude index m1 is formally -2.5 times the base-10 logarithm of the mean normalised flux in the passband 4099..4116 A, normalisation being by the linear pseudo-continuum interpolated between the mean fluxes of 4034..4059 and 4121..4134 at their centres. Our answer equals 0.345 mag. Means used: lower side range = 13.2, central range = 9.52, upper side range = 13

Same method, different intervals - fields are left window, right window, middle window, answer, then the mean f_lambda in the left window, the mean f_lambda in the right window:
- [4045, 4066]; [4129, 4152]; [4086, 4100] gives 0.20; 13.1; 12.6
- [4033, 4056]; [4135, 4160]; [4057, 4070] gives 0.03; 13.4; 12.6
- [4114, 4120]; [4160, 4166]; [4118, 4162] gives -0.02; 12.7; 12.3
